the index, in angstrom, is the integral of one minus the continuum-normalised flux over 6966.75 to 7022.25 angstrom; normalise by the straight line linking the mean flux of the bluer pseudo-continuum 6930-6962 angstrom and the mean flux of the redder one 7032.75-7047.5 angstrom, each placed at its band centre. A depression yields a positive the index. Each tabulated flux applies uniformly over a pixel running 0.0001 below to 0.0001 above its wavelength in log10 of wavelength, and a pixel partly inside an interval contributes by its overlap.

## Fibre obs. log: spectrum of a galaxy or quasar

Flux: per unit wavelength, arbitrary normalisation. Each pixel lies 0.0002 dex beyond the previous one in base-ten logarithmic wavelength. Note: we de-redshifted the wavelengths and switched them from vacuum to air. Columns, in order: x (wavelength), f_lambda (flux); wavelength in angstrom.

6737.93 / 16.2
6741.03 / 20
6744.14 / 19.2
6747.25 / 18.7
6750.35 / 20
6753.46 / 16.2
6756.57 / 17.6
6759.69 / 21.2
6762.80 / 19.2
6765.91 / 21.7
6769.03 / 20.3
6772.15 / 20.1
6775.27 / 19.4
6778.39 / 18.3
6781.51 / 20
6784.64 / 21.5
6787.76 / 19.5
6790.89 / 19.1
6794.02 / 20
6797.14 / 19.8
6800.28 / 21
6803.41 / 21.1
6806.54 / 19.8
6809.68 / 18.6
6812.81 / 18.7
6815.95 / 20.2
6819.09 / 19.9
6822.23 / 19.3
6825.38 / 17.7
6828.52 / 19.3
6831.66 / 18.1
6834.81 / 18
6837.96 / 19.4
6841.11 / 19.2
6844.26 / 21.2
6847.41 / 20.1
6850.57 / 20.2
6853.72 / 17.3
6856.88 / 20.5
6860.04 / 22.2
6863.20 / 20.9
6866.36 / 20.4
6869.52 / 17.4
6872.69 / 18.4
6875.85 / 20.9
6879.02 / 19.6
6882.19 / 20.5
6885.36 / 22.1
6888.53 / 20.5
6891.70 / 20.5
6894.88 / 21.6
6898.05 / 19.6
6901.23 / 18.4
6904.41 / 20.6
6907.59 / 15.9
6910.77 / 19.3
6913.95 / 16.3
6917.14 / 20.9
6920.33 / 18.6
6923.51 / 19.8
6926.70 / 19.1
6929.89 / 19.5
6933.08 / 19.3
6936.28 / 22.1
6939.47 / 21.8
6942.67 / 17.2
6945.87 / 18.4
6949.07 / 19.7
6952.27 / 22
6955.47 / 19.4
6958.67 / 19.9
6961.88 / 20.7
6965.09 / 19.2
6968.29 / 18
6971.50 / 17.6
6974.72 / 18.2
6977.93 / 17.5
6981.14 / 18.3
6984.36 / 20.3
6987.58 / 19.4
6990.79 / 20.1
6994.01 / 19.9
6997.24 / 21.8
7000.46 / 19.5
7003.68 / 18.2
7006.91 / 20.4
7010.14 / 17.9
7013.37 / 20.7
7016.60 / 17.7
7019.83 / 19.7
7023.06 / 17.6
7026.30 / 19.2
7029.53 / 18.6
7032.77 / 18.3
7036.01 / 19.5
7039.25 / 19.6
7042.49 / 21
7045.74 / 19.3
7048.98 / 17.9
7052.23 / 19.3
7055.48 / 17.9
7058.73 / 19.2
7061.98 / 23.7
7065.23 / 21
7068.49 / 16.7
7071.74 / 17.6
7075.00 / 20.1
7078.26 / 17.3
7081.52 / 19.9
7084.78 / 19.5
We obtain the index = 2.0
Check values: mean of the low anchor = 20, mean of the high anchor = 19.7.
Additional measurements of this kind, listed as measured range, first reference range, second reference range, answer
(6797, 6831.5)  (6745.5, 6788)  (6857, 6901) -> 0.62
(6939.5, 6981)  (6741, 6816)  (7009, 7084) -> 0.49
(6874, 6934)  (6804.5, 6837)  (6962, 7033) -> -1.90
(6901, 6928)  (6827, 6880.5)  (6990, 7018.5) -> 1.10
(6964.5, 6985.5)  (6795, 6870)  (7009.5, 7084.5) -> 1.02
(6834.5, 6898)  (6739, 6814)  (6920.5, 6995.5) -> -1.80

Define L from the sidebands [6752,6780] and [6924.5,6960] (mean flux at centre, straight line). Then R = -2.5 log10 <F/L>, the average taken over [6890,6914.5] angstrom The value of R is 0.03 mag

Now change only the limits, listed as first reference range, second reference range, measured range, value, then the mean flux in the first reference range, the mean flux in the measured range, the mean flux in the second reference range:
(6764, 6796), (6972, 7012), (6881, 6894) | -0.072 mag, 20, 20.9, 19.2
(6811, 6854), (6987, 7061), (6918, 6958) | -0.028 mag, 19.2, 19.8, 19.3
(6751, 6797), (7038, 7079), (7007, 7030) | 0.026 mag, 19.6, 18.9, 19.3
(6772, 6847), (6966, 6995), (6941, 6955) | -0.023 mag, 19.5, 19.3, 18.8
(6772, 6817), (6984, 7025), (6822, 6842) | 0.061 mag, 19.8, 18.7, 19.4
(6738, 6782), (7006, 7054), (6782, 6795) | -0.041 mag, 19.3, 20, 19.1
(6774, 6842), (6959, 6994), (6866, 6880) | 0.003 mag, 19.5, 19.2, 19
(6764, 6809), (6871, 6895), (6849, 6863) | 0.011 mag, 20.1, 20.1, 20.4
